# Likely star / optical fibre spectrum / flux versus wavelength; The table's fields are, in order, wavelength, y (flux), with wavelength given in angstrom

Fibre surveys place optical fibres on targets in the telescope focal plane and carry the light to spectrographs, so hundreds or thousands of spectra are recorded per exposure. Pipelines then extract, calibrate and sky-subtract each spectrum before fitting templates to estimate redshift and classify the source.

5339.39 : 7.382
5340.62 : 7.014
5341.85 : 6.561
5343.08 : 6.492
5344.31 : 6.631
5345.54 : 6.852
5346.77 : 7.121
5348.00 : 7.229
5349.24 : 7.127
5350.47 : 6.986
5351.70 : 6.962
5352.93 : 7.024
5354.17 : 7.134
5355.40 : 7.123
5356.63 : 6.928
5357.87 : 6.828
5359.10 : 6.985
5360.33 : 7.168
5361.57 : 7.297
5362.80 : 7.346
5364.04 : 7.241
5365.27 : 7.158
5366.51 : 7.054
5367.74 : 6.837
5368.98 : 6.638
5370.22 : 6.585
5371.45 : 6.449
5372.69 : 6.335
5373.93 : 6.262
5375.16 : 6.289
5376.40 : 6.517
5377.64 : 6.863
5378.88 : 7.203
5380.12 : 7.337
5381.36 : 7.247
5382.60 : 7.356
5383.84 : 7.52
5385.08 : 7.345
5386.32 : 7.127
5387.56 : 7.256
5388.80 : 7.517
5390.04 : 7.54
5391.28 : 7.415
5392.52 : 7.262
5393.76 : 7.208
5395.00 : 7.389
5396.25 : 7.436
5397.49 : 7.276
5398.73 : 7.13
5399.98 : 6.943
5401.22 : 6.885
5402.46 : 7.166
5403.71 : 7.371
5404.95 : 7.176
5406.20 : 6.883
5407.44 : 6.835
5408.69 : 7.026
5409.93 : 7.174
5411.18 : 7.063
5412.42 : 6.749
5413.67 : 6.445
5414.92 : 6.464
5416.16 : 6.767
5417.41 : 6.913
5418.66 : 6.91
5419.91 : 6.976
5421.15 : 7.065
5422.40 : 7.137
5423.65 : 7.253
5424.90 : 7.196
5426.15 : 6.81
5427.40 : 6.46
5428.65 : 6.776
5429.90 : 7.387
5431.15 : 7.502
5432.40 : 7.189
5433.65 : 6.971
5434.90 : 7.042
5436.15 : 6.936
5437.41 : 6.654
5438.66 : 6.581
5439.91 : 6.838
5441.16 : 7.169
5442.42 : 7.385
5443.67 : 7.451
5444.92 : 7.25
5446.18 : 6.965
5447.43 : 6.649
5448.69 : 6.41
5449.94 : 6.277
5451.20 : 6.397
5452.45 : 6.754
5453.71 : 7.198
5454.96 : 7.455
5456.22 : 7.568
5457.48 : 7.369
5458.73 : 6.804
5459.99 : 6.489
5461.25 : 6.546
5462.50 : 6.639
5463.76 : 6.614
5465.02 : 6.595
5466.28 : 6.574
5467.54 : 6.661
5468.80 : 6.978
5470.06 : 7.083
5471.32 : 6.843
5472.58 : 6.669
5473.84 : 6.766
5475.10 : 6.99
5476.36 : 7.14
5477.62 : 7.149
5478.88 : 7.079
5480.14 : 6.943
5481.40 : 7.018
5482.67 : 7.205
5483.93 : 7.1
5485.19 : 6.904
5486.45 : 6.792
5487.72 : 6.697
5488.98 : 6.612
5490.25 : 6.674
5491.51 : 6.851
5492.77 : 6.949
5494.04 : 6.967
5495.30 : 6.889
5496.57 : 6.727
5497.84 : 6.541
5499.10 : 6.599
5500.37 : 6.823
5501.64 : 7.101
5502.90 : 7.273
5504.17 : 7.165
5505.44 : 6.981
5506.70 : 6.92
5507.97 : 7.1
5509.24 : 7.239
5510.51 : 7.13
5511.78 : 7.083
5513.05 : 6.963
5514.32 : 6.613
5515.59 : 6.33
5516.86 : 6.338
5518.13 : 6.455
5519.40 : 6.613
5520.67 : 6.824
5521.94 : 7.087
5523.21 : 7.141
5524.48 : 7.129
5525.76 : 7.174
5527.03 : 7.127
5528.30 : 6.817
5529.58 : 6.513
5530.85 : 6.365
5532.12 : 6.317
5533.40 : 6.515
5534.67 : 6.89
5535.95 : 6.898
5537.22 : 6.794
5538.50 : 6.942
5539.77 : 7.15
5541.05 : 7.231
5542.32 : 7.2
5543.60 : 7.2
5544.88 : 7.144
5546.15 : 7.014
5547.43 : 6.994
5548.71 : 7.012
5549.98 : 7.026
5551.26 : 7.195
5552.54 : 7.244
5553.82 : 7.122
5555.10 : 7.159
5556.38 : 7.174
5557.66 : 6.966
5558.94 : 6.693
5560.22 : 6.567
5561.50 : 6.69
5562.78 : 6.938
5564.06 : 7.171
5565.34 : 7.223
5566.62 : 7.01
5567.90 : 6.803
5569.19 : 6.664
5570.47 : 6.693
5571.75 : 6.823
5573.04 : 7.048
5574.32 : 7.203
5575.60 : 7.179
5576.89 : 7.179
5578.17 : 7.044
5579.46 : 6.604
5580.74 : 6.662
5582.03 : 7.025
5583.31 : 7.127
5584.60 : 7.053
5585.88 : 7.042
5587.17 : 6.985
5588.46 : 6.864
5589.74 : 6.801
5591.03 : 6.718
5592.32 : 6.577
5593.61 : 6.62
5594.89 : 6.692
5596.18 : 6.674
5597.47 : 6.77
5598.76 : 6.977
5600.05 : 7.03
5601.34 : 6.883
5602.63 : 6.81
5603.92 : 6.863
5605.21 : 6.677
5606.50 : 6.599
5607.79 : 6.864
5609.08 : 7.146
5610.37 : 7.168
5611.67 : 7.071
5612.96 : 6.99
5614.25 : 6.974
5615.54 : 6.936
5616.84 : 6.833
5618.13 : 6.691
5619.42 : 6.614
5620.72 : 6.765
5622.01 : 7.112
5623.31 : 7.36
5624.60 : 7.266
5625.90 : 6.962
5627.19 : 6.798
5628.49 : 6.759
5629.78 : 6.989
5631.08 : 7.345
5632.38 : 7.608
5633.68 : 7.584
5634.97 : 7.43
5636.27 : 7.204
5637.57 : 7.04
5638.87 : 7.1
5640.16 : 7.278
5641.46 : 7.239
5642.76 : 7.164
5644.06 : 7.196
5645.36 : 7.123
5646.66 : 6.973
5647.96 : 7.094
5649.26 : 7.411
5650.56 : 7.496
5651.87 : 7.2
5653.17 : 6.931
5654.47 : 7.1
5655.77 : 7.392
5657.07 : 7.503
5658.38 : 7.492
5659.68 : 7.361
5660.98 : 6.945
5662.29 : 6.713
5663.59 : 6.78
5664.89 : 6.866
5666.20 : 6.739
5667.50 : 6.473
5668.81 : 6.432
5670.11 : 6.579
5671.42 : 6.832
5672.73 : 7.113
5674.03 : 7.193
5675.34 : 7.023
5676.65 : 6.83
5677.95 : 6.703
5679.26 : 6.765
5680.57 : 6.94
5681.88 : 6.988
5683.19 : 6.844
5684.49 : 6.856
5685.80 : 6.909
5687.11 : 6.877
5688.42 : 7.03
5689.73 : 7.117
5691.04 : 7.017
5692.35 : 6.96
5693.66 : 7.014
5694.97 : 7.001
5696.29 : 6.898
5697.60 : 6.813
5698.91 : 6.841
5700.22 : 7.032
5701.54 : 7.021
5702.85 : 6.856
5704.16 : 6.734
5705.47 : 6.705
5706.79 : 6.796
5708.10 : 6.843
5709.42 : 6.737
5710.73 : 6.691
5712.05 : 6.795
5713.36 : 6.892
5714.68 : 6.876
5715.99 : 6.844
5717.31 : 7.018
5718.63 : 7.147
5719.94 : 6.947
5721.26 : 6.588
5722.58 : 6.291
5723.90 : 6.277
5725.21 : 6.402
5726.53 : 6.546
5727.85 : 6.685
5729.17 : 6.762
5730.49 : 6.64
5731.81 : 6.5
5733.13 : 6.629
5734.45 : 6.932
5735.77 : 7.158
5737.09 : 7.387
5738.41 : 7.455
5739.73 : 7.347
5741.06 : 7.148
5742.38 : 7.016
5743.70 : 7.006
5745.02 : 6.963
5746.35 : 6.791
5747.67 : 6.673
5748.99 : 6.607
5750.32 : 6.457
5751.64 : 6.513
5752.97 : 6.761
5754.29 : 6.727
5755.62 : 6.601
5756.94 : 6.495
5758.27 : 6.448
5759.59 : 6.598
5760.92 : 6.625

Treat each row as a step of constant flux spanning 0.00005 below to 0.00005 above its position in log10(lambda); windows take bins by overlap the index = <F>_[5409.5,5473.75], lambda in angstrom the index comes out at 6.9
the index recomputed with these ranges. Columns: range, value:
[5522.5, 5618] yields 6.92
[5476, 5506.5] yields 6.92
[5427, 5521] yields 6.89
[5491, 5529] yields 6.9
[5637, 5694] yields 7.01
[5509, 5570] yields 6.91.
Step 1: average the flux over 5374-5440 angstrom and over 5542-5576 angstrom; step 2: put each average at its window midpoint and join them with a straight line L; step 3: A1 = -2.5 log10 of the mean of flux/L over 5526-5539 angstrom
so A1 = 0.045 mag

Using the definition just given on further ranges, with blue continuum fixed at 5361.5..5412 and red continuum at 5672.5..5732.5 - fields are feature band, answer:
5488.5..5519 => 0.02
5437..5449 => 0.01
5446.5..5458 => 0.02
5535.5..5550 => -0.02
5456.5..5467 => 0.04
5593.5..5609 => 0.02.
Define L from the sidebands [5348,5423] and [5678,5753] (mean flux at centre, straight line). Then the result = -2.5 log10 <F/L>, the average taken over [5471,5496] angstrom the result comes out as 0.01 mag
